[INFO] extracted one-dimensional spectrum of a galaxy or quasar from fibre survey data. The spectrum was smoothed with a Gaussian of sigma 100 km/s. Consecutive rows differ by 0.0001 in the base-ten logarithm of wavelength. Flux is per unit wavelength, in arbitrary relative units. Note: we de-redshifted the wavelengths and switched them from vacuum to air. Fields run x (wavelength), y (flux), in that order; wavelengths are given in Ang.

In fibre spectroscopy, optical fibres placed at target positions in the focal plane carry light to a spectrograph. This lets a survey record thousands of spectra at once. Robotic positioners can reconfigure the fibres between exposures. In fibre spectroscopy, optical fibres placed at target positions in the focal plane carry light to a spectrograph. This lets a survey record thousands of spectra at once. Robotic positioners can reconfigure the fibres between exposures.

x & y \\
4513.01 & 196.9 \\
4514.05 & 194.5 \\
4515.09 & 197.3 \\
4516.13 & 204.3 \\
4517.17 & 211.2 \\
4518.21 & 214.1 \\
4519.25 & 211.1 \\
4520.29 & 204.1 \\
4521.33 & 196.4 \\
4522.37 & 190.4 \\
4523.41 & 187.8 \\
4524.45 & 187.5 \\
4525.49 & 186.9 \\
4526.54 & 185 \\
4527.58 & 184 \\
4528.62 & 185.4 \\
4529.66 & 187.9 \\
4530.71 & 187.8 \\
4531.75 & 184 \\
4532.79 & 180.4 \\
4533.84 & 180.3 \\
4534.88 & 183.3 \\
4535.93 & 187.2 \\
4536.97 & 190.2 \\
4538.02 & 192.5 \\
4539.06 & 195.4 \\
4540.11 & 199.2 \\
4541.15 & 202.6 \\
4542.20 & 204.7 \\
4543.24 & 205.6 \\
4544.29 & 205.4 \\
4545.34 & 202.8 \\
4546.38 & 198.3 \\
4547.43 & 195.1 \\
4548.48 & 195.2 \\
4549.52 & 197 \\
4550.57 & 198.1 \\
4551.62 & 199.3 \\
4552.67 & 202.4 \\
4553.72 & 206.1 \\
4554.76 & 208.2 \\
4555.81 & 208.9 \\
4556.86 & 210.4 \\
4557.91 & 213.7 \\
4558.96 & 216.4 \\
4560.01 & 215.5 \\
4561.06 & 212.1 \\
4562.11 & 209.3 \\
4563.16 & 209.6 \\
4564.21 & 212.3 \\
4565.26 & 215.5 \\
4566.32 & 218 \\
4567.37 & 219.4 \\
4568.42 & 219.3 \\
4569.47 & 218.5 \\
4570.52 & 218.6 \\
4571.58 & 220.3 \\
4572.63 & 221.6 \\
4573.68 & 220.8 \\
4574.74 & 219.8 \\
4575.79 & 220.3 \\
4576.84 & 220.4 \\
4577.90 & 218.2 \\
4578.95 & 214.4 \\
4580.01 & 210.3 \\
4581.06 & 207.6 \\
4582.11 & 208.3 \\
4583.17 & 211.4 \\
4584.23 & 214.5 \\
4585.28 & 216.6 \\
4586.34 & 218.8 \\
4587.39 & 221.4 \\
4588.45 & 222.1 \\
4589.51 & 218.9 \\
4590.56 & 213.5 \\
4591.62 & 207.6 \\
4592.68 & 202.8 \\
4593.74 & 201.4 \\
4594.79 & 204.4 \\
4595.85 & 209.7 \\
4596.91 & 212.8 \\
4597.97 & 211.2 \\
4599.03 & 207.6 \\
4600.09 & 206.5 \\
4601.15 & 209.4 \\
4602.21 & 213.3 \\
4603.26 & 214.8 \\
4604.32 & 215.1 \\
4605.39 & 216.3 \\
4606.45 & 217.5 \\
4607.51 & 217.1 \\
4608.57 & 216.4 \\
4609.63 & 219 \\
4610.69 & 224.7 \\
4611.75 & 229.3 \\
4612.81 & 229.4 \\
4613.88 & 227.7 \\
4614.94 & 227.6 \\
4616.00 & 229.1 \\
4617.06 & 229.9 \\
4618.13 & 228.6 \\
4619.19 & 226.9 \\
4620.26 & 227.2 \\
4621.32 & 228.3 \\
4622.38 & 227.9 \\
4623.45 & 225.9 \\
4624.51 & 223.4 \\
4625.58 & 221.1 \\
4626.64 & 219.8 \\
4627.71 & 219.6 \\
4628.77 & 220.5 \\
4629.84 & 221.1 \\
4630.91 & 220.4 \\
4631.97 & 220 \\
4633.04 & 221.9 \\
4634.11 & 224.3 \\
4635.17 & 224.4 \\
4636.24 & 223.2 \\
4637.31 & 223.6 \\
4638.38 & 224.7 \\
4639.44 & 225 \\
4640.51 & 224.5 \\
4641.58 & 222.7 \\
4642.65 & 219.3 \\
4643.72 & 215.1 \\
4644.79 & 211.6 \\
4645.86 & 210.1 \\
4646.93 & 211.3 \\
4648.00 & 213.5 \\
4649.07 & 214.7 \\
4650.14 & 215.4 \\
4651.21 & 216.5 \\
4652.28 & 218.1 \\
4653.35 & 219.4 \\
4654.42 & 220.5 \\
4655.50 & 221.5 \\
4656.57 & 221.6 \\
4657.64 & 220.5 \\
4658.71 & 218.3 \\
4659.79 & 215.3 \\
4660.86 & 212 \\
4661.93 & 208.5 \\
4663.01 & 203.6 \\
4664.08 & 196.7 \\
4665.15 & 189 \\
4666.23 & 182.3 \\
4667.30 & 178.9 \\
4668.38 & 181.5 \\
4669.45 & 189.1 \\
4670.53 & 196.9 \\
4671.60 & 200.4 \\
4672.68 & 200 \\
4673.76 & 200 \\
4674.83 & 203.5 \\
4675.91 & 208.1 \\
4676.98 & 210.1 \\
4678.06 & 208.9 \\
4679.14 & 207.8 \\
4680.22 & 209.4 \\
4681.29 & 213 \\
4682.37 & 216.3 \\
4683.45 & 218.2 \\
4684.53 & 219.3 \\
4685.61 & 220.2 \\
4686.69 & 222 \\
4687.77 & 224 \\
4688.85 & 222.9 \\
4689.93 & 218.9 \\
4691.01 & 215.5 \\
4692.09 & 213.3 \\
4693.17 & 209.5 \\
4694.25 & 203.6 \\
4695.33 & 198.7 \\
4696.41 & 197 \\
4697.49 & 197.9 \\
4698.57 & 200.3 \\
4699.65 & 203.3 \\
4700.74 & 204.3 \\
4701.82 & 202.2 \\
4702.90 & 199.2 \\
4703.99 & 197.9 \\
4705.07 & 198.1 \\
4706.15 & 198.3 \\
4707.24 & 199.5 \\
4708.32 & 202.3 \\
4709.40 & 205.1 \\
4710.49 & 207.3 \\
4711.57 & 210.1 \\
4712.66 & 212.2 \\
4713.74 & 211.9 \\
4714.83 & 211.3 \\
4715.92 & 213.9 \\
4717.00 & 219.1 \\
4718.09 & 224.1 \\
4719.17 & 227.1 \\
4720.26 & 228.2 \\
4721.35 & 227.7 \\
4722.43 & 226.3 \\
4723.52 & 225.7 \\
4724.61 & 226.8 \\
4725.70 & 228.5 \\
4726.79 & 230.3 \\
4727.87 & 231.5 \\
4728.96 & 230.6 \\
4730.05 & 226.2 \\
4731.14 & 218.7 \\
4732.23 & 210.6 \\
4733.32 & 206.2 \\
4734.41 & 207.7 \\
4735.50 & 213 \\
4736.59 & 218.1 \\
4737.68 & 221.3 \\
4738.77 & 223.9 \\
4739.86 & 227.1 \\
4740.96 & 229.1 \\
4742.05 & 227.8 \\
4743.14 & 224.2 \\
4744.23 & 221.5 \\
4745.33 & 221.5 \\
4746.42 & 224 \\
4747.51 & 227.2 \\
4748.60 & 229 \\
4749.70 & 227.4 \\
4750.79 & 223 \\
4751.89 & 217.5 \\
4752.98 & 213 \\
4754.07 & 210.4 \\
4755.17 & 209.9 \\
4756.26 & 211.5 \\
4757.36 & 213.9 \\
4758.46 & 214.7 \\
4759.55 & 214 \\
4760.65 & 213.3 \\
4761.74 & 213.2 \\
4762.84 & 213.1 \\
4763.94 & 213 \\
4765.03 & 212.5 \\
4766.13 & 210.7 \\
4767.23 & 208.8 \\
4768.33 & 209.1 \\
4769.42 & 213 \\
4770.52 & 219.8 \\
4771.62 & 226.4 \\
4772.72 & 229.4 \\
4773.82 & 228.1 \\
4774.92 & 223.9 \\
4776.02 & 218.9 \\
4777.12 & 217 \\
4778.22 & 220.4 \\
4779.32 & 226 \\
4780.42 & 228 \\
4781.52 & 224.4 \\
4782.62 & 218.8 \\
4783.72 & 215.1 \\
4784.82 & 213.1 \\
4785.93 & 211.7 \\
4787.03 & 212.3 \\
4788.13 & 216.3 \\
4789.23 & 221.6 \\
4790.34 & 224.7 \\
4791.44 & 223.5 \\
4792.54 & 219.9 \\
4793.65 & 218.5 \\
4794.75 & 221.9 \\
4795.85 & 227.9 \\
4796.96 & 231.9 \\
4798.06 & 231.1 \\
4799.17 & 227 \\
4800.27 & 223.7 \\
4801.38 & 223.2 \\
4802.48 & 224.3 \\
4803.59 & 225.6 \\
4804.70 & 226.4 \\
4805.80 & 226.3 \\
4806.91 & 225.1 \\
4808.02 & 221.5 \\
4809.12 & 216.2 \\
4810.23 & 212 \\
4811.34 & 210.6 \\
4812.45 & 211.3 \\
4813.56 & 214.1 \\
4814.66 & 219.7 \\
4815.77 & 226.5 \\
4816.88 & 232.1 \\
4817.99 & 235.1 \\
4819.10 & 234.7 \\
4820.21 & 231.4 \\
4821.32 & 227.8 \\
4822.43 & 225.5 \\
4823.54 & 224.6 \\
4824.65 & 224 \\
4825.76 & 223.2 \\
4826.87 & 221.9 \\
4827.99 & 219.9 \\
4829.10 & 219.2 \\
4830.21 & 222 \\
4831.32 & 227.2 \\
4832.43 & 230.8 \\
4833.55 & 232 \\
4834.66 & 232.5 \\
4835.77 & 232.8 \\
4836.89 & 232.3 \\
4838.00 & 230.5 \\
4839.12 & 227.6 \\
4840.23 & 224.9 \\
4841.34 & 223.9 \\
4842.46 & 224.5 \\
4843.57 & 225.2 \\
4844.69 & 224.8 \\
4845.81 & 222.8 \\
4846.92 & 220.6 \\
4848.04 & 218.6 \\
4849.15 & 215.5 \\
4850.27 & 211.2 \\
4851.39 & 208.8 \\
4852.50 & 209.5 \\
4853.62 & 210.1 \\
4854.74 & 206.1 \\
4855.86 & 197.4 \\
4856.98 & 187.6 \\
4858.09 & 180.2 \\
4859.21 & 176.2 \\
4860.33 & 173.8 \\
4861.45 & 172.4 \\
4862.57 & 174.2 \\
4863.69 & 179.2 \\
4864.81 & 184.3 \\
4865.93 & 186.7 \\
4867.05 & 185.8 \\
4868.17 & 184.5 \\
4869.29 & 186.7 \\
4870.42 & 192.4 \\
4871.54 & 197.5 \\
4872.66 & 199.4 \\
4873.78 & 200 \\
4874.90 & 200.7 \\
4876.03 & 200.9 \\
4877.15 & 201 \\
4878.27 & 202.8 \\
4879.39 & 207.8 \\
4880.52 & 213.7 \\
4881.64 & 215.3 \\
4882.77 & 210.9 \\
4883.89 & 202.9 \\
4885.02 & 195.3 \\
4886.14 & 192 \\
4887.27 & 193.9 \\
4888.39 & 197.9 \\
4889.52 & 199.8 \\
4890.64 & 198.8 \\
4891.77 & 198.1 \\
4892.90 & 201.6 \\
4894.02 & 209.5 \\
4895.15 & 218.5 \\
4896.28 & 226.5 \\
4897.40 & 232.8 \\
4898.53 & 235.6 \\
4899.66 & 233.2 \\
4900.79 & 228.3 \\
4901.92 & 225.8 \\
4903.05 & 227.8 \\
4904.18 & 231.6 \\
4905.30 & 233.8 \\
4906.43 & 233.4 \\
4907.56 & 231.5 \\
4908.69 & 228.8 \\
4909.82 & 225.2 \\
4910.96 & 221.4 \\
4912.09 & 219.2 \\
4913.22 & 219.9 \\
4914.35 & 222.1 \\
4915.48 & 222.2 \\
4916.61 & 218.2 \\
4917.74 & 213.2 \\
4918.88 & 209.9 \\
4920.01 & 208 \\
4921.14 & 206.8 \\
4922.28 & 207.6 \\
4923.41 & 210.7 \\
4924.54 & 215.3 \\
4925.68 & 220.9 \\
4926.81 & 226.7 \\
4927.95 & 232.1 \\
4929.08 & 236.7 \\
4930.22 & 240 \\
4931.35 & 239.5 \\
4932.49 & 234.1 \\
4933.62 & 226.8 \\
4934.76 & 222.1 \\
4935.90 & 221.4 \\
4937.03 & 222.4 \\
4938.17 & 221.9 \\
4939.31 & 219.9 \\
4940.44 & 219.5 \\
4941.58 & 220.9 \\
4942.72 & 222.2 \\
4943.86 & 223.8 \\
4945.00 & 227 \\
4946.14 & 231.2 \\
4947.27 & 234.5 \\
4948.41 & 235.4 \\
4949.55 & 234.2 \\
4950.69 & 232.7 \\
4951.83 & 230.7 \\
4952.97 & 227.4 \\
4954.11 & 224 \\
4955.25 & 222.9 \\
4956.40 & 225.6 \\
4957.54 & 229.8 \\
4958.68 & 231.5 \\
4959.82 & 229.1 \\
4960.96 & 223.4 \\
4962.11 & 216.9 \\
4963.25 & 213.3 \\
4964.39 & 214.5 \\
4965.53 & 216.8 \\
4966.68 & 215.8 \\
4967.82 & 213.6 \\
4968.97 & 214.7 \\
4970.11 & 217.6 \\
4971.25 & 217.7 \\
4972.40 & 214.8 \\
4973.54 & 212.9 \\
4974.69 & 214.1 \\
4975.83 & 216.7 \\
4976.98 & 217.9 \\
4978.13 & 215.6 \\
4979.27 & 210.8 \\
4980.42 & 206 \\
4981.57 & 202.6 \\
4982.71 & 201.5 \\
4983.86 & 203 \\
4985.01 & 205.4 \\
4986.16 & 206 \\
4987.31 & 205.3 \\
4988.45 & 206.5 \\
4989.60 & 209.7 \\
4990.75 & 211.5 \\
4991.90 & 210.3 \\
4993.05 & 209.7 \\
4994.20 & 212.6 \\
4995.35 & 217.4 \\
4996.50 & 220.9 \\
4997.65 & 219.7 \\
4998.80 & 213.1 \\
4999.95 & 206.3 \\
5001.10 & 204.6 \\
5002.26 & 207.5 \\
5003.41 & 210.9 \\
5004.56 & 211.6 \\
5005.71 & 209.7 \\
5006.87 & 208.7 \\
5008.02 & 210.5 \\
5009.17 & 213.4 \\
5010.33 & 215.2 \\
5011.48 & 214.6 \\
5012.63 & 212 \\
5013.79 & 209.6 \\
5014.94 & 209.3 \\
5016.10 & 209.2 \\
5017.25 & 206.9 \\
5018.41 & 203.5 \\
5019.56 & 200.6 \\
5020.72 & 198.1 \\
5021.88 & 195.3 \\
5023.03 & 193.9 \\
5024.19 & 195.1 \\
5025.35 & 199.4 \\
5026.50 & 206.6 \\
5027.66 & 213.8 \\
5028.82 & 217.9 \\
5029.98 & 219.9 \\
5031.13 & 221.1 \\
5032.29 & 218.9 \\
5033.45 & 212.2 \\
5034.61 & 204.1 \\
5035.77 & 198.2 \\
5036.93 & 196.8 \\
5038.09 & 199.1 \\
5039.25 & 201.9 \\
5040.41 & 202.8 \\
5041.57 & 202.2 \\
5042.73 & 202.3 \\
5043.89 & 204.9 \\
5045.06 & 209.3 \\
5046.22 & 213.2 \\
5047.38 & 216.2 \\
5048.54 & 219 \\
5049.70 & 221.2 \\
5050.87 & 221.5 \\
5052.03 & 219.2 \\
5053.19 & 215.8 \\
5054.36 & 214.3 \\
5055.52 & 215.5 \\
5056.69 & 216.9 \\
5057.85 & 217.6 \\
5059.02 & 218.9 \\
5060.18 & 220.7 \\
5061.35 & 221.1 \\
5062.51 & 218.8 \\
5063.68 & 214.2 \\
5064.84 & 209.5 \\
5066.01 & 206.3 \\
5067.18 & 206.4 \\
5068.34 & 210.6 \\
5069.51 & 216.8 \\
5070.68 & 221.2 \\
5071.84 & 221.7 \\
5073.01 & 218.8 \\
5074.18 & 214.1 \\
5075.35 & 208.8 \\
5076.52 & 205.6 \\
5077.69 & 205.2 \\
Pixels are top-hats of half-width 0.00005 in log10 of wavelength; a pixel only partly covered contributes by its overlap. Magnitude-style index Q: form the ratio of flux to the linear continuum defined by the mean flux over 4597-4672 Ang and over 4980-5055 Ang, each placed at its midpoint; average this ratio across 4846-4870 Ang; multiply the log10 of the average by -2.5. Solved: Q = 0.09 mag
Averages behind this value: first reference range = 216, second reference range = 209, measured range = 194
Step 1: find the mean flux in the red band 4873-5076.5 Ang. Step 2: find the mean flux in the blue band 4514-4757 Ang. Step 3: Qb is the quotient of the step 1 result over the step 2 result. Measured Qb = 1.0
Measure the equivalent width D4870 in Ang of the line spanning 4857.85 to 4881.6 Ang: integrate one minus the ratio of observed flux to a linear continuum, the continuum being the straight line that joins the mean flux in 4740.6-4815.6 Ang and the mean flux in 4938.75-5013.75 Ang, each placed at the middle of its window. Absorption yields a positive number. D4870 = 2.9 Ang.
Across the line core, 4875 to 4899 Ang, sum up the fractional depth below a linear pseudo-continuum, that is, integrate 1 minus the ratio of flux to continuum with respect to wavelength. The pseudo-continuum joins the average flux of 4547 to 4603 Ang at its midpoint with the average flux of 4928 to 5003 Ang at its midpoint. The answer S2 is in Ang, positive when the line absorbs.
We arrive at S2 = 1.15 Ang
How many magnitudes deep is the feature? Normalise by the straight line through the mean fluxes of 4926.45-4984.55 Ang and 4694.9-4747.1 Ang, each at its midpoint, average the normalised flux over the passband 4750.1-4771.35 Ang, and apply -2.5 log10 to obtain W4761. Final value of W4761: 0.013 mag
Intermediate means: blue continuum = 215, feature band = 214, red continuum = 222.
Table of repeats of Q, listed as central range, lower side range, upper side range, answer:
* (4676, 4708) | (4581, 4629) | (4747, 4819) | 0.05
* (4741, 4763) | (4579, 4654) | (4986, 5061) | -0.02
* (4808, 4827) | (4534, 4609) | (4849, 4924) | -0.08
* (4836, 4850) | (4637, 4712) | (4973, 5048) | -0.08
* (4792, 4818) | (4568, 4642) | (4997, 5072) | -0.04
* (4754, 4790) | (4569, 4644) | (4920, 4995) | 0.01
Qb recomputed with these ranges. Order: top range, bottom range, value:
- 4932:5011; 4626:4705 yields 1.03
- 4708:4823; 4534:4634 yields 1.03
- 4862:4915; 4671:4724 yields 0.99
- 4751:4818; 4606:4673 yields 1.01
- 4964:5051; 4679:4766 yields 0.97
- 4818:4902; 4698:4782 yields 0.97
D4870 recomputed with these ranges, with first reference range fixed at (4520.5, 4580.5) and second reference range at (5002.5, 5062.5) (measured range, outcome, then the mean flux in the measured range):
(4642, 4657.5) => -0.9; 216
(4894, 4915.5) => -1.9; 227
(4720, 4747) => -2.3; 223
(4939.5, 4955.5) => -1.4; 228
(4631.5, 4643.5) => -1.1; 223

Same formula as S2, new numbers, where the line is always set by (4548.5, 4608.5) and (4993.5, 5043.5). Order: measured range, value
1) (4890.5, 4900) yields -0.4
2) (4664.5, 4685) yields 1.0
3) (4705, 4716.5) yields 0.2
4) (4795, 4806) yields -0.9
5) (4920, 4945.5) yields -1.7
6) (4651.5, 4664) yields -0.2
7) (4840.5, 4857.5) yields -0.3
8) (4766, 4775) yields -0.4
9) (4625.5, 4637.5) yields -0.5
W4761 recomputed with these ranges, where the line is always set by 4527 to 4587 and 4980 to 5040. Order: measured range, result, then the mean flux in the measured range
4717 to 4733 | -0.09 mag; 225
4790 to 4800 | -0.09 mag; 225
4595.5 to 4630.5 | -0.07 mag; 220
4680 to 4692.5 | -0.06 mag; 218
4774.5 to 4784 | -0.08 mag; 222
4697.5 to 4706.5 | 0.03 mag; 200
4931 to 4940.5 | -0.09 mag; 225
